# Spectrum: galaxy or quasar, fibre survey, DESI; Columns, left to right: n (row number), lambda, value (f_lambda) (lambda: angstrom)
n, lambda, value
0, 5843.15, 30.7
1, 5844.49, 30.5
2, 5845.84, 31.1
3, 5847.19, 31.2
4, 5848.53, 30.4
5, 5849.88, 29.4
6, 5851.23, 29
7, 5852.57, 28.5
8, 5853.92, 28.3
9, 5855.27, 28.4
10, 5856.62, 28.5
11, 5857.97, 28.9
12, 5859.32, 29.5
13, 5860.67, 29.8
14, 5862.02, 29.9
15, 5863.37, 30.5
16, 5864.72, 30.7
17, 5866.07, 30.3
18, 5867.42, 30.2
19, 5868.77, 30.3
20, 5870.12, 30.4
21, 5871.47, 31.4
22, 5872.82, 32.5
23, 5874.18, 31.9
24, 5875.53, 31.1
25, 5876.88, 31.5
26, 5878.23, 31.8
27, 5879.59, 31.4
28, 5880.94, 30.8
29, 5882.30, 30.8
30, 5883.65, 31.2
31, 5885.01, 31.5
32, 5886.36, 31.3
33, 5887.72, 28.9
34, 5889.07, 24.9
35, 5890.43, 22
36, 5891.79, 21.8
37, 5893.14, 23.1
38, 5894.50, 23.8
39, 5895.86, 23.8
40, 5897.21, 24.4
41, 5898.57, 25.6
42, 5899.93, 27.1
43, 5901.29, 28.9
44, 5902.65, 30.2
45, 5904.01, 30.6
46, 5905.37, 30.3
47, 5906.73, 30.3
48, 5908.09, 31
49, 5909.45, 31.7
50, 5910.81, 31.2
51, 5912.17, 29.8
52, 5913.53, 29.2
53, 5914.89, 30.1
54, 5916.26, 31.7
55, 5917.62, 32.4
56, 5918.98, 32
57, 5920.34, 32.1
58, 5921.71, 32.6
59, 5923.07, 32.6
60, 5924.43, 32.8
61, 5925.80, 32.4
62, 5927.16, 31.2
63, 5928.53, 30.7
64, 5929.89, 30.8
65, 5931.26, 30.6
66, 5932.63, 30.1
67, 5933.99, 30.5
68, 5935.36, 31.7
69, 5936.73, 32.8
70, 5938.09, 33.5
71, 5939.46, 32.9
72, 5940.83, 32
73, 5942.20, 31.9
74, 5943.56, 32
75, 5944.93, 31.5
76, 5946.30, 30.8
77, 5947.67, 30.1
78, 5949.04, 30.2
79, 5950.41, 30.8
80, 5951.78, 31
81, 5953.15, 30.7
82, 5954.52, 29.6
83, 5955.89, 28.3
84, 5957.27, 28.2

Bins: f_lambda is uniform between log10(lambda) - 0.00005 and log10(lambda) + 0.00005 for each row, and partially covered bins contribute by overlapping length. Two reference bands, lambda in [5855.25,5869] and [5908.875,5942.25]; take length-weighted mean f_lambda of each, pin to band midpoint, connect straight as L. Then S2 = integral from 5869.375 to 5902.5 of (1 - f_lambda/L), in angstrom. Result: 2.2 angstrom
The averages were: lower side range 29.8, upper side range 31.6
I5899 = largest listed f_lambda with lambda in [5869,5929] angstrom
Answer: 32.8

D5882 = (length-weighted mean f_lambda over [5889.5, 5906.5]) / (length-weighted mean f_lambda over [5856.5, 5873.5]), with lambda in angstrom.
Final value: 0.86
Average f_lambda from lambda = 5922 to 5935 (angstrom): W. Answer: 31.4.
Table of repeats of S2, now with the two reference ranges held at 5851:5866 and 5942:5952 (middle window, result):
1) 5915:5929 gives -0.7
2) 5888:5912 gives 2.3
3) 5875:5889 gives -0.5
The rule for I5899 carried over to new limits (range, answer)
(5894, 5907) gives 30.6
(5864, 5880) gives 32.5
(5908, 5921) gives 32.4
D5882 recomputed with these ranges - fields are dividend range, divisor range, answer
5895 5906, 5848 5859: 0.95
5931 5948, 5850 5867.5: 1.08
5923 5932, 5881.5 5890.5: 1.08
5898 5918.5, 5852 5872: 1.01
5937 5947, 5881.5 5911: 1.15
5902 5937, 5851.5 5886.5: 1.03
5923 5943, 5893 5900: 1.29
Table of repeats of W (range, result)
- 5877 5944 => 29.9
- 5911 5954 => 31.4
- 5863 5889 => 30.8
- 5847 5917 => 29.3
